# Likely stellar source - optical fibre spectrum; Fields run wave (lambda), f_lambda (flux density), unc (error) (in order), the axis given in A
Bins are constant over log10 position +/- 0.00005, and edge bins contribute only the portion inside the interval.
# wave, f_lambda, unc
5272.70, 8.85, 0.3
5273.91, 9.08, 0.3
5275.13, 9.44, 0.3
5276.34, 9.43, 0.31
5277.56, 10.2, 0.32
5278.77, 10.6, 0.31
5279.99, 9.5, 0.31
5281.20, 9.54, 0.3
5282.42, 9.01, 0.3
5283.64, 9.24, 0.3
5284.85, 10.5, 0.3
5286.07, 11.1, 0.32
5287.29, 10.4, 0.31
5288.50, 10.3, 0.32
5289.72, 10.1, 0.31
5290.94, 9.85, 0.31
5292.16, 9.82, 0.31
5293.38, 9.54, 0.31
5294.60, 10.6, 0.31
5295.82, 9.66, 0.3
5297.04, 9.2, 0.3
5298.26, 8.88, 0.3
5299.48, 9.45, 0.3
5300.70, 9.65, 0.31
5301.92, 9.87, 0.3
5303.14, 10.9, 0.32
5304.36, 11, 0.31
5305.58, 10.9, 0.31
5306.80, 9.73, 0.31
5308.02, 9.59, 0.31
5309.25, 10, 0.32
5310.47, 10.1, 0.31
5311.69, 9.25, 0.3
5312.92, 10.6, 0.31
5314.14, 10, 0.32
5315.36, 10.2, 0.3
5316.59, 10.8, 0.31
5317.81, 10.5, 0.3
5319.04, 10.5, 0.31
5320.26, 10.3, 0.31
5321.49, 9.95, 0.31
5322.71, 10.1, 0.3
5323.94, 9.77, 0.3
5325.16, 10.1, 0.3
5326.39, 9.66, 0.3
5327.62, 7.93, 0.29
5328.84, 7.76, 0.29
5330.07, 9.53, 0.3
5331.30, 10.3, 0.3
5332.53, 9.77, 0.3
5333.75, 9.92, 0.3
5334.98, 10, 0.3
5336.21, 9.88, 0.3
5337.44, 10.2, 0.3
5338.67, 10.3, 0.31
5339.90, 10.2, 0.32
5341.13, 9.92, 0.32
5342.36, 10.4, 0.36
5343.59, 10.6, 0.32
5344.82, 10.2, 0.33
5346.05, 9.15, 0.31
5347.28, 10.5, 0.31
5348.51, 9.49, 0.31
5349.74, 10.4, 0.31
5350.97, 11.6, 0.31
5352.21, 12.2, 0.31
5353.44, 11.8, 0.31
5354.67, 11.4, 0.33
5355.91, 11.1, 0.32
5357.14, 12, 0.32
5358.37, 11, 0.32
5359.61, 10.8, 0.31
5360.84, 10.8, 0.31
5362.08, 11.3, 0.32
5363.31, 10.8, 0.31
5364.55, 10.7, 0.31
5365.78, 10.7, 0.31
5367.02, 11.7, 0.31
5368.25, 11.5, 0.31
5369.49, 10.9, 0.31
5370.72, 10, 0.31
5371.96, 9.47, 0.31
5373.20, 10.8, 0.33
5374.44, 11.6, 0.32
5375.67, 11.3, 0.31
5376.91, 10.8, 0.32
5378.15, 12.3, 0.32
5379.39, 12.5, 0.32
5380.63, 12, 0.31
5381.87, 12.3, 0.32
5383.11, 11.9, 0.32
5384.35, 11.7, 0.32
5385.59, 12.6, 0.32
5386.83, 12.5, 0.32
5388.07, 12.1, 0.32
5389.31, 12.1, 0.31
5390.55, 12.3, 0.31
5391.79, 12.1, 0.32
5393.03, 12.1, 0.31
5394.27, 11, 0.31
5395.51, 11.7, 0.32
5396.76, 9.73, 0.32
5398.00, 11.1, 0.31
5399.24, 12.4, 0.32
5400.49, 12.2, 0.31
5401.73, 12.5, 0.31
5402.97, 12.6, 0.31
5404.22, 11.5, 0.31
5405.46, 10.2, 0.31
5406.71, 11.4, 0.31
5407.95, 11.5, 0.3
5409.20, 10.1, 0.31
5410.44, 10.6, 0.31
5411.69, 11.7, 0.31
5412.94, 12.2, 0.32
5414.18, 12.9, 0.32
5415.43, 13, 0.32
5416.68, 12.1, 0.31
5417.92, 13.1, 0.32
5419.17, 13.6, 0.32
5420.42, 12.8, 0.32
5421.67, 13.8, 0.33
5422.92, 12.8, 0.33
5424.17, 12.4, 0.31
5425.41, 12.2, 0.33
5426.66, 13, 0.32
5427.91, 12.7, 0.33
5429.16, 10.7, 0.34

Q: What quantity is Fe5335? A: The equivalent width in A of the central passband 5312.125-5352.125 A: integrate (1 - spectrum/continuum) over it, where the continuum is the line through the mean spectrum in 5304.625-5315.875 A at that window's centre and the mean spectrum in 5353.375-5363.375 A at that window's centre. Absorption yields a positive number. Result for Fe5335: 2.1 A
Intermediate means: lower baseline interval 10.1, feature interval 10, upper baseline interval 11.2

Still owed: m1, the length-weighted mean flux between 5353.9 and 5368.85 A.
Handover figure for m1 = 11.2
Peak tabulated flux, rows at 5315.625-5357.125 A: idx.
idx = 12.2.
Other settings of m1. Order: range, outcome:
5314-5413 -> 10.9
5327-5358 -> 10.3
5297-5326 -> 10.1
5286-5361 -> 10.2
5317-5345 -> 9.91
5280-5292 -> 9.97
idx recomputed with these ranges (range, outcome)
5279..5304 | 11.1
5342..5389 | 12.6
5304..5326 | 11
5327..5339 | 10.3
